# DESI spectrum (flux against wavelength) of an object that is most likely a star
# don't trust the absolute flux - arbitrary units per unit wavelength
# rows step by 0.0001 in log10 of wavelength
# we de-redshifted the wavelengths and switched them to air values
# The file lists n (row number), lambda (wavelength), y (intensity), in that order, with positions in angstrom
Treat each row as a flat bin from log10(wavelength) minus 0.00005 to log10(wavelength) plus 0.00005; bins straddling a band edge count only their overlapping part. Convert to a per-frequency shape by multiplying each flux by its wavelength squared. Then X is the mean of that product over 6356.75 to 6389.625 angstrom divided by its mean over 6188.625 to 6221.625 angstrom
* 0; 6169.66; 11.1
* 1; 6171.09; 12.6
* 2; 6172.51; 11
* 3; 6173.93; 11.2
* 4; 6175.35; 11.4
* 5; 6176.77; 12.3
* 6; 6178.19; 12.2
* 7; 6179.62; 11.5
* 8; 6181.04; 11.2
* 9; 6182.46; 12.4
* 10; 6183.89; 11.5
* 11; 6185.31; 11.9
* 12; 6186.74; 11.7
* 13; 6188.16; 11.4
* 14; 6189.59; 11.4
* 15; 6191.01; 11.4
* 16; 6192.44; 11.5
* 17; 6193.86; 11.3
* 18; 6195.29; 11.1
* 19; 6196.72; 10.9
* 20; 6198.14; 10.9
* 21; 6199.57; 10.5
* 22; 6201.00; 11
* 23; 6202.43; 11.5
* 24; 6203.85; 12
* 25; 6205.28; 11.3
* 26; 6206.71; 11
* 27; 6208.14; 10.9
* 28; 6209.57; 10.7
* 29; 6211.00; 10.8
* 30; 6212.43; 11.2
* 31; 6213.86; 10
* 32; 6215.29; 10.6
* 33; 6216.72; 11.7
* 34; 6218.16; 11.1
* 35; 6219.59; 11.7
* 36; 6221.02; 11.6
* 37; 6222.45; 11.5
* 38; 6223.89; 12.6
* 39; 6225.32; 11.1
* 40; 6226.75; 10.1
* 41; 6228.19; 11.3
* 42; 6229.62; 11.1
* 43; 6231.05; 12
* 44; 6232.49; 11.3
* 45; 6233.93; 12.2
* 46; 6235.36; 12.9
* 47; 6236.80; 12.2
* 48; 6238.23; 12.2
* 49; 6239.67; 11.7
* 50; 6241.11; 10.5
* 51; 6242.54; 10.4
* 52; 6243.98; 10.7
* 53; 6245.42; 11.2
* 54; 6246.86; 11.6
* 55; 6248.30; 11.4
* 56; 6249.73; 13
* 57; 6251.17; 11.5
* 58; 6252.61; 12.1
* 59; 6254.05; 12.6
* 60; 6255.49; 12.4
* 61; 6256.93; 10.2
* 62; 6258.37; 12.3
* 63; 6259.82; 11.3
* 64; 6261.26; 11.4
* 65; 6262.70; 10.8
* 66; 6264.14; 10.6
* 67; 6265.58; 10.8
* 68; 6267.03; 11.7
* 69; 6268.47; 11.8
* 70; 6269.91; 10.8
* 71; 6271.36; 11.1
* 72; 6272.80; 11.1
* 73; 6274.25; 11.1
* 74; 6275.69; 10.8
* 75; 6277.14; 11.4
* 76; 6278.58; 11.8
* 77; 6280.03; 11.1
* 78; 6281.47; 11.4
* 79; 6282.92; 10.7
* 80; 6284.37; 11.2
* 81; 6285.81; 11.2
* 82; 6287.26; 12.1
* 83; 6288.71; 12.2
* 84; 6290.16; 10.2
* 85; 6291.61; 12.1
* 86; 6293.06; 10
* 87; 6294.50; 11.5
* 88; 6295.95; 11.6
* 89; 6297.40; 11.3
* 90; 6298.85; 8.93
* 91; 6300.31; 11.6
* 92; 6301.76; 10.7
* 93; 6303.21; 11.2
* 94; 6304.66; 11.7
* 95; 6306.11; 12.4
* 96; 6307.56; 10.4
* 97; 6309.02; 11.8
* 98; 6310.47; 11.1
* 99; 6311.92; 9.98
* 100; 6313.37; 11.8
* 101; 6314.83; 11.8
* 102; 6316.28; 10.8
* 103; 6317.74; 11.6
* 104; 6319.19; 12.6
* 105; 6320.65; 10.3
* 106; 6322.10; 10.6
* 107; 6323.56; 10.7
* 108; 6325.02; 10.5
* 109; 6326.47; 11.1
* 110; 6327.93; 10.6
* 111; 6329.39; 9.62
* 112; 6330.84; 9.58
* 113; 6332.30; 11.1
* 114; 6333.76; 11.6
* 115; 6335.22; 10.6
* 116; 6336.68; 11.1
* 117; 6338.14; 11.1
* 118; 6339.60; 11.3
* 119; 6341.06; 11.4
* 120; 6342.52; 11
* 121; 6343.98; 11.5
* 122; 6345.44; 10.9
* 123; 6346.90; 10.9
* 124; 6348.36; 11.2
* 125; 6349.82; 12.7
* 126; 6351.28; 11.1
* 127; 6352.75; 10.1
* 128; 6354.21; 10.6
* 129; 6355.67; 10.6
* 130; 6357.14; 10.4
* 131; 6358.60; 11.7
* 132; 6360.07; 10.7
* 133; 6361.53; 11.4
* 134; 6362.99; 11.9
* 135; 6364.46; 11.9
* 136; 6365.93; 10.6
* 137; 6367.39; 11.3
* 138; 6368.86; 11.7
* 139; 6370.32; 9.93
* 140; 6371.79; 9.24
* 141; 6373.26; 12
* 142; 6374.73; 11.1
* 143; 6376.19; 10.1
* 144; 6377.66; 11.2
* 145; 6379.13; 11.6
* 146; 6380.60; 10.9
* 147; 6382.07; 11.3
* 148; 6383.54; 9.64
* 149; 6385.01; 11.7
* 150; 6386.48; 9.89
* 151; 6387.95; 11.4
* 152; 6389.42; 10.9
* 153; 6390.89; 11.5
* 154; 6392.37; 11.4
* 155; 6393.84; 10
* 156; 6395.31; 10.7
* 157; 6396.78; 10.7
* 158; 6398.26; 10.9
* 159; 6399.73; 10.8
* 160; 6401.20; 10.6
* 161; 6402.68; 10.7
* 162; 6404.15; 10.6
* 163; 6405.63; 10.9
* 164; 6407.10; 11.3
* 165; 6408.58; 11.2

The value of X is 1.0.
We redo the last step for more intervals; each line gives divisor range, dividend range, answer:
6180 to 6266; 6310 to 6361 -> 1.00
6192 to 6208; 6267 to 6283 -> 1.03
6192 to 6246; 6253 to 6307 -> 1.02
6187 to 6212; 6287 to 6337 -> 1.02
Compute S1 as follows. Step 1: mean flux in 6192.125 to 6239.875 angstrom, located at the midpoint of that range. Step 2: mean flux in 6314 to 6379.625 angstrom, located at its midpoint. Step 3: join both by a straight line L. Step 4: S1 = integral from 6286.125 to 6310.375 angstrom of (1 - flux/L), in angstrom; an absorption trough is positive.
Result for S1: -0.2 angstrom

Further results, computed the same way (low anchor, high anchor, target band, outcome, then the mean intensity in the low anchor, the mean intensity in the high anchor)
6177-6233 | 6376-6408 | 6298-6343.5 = 0.18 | 11.3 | 10.9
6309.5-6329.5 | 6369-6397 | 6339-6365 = -0.65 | 11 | 10.8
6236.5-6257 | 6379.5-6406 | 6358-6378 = -0.18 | 11.6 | 10.8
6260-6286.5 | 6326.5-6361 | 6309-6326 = -0.13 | 11.2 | 10.9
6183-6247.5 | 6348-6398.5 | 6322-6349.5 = 0.38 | 11.3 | 11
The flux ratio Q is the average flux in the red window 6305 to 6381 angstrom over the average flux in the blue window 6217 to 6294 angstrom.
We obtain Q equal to 1.0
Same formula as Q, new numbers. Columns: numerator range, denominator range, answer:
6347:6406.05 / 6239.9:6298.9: 0.97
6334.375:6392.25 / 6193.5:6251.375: 0.97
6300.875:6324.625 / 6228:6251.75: 0.97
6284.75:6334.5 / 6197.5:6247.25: 0.98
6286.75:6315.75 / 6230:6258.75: 0.96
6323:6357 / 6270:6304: 0.98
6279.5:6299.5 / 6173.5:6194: 0.96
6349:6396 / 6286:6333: 0.99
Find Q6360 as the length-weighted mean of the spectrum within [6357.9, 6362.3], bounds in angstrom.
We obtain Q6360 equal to 11.3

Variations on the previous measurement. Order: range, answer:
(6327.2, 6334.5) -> 10.5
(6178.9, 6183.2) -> 11.7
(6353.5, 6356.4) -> 10.6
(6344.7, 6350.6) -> 11.4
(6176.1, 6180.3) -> 12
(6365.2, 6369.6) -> 11.2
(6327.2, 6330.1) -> 10.1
